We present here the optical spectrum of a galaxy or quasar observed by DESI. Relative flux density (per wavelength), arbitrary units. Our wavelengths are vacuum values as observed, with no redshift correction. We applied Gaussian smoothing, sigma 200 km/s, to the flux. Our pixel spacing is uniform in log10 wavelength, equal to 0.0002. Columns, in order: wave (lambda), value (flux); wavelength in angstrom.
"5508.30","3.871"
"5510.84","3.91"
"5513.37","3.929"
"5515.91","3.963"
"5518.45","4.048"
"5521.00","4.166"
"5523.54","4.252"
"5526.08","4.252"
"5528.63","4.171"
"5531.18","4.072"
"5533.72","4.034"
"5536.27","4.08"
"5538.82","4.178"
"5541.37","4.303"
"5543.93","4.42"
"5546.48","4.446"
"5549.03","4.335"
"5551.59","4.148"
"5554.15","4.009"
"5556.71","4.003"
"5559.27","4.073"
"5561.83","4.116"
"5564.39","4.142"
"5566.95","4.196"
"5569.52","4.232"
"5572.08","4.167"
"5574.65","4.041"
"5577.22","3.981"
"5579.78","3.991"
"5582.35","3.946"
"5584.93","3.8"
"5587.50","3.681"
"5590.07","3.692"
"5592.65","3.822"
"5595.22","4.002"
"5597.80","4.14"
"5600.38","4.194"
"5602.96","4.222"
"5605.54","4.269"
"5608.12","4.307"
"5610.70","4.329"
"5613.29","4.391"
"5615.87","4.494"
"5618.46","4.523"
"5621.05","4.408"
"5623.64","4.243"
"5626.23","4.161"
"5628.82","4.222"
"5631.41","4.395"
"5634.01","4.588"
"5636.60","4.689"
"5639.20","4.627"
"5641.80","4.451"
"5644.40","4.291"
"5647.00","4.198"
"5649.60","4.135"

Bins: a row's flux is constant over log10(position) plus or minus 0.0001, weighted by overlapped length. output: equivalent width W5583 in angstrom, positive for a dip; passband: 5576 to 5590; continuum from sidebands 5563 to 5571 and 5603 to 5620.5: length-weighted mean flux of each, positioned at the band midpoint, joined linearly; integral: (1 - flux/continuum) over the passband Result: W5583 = 1.3 angstrom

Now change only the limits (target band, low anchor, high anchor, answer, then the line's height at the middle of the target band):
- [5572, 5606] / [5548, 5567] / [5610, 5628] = 2.1 angstrom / 4.24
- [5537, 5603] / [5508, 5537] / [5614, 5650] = 1.9 angstrom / 4.21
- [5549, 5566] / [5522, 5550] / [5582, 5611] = 0.2 angstrom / 4.16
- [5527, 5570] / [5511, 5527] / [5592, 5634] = -0.3 angstrom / 4.15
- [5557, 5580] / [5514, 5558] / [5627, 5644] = 0.9 angstrom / 4.27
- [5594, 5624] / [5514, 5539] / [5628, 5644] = 0.7 angstrom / 4.4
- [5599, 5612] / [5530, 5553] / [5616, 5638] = 0.3 angstrom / 4.36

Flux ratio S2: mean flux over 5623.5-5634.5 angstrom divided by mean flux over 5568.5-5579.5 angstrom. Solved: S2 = 1.05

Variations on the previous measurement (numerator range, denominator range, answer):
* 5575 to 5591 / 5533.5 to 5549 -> 0.91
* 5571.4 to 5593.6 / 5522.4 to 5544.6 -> 0.93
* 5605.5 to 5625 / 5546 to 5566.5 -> 1.05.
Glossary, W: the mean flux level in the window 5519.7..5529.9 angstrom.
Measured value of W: 4.21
